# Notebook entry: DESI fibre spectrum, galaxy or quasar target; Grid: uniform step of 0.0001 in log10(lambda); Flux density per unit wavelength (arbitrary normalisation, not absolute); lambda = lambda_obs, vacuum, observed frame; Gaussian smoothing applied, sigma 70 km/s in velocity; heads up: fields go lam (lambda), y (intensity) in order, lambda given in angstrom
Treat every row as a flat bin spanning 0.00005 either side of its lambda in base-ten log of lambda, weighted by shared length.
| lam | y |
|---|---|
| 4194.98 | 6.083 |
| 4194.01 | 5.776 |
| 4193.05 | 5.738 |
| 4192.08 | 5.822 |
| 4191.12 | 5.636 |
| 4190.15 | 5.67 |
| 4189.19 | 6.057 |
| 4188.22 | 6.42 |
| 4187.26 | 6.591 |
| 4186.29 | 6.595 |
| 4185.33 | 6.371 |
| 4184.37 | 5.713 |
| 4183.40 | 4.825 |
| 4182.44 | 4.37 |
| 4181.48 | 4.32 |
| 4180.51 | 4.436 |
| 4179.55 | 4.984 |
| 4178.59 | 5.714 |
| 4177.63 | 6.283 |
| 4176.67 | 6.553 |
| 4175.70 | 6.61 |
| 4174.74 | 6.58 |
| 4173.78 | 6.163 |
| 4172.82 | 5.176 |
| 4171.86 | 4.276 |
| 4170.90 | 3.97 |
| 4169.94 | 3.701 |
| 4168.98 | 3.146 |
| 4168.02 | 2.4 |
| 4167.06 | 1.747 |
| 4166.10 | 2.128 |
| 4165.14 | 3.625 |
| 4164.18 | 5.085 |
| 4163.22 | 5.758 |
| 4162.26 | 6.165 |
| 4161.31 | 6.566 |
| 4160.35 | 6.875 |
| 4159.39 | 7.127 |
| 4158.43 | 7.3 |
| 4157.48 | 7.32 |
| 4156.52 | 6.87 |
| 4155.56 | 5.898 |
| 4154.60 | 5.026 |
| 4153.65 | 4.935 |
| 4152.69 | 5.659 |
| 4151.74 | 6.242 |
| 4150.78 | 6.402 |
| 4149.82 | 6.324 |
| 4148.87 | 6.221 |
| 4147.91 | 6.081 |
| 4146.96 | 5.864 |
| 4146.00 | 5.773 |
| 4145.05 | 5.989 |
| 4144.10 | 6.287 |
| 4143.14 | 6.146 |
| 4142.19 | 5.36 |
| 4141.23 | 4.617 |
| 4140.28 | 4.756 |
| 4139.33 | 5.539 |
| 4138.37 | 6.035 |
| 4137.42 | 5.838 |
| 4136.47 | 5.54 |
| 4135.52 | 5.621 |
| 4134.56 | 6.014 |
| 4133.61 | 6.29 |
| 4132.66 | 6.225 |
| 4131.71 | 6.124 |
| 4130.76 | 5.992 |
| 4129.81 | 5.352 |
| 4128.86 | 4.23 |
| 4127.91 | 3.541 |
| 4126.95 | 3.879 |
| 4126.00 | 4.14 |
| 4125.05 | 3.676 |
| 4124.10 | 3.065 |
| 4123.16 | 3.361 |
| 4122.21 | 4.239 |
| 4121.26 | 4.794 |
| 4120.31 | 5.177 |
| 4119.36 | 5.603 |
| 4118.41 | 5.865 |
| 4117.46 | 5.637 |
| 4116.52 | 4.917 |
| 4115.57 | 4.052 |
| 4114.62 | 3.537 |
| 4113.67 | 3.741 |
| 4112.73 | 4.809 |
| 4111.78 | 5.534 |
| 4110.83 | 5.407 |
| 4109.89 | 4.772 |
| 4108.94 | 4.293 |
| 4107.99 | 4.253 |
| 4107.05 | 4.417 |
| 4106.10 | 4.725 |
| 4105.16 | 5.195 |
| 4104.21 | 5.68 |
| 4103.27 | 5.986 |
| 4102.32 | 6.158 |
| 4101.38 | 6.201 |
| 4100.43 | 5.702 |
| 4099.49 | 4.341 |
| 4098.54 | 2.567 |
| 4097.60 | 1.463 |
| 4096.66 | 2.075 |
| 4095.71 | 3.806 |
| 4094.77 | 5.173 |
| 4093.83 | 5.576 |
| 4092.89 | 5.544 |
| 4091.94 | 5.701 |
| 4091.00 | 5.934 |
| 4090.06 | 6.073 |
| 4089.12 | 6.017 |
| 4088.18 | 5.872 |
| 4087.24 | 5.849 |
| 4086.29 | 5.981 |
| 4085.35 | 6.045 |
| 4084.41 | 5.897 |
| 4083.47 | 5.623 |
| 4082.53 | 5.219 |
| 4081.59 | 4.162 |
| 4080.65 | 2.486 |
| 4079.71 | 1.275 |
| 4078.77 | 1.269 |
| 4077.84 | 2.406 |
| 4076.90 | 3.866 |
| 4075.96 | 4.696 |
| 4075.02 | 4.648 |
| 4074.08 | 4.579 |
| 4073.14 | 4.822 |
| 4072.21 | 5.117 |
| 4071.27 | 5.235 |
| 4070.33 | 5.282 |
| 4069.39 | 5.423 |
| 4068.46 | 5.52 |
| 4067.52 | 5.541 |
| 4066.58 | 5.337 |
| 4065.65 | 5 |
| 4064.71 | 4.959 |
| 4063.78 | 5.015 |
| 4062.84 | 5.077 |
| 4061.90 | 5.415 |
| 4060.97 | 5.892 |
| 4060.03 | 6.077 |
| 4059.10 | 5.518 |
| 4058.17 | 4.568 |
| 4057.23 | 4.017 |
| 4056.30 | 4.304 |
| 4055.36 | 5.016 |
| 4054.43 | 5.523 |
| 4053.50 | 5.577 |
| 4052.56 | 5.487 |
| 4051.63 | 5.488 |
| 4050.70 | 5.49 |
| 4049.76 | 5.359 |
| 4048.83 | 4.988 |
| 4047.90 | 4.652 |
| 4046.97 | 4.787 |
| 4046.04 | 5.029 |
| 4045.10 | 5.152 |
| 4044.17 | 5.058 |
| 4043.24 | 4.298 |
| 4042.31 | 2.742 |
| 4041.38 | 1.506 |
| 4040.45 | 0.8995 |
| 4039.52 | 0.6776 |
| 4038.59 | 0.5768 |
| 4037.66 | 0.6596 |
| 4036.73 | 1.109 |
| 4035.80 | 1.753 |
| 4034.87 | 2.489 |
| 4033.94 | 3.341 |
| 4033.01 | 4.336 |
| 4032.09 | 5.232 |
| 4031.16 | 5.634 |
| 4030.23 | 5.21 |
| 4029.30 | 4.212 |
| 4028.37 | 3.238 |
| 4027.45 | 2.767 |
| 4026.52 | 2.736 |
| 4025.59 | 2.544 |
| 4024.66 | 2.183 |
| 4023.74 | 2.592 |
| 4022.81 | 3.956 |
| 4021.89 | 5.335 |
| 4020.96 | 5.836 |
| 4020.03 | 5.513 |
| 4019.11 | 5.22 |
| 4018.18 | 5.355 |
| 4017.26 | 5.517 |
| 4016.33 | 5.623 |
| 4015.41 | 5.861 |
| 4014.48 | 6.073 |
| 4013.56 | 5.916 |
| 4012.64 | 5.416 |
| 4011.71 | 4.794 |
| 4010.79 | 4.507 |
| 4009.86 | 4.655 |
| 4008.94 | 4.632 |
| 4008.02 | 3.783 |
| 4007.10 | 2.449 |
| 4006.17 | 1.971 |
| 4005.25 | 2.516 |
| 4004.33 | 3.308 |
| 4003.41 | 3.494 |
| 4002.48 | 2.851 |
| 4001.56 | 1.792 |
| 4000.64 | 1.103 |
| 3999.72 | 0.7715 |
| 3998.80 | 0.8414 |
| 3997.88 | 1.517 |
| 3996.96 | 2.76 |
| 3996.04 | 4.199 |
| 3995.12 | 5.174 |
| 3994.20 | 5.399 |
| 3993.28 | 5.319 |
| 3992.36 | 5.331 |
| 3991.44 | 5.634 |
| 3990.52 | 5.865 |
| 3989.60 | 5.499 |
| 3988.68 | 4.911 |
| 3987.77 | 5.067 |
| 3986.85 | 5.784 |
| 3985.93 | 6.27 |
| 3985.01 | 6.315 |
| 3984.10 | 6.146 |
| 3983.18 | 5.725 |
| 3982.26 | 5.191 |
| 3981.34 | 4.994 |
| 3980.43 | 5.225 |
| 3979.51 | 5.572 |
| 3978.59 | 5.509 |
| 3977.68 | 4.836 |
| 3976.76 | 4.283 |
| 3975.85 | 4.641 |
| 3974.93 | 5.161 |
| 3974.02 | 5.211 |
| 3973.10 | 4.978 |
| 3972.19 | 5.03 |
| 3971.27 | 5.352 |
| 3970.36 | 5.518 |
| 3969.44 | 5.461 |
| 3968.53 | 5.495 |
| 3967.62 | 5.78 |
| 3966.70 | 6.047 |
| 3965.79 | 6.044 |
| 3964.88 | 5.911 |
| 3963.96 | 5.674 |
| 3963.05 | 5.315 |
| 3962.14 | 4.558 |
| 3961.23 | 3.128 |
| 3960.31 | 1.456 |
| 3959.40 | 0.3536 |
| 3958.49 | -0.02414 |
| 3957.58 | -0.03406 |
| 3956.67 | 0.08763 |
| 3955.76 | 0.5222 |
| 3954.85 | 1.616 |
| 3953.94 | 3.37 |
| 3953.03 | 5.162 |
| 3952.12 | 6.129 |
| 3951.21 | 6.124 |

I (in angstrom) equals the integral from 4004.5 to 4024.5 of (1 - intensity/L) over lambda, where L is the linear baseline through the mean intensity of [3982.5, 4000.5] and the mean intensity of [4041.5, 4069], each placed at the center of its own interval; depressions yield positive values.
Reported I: 0.7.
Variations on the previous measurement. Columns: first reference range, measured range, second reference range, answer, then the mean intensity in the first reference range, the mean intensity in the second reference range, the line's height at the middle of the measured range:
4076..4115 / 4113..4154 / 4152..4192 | -1.6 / 4.65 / 5.39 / 5.02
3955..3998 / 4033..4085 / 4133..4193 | 8.1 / 4.56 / 5.54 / 5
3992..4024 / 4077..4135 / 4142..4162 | 8.3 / 4.05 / 6.22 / 5.52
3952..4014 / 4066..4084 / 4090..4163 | 1.9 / 4.18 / 5.26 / 4.88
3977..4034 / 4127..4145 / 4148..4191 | -0.9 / 4.38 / 5.46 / 5.24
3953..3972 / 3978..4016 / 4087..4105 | -3.9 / 3.64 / 5.03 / 4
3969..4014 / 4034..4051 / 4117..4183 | 5.6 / 4.46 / 5.28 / 4.72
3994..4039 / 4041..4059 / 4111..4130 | -3.7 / 3.64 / 4.46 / 3.9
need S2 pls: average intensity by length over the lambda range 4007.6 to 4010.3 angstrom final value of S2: 4.37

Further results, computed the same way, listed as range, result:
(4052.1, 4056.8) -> 5.17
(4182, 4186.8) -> 5.59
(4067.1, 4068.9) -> 5.52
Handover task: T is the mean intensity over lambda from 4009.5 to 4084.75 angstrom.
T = 4.34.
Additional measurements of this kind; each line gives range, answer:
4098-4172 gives 5.13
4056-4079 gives 4.82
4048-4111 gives 4.89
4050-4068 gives 5.23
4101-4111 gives 5.18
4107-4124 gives 4.66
